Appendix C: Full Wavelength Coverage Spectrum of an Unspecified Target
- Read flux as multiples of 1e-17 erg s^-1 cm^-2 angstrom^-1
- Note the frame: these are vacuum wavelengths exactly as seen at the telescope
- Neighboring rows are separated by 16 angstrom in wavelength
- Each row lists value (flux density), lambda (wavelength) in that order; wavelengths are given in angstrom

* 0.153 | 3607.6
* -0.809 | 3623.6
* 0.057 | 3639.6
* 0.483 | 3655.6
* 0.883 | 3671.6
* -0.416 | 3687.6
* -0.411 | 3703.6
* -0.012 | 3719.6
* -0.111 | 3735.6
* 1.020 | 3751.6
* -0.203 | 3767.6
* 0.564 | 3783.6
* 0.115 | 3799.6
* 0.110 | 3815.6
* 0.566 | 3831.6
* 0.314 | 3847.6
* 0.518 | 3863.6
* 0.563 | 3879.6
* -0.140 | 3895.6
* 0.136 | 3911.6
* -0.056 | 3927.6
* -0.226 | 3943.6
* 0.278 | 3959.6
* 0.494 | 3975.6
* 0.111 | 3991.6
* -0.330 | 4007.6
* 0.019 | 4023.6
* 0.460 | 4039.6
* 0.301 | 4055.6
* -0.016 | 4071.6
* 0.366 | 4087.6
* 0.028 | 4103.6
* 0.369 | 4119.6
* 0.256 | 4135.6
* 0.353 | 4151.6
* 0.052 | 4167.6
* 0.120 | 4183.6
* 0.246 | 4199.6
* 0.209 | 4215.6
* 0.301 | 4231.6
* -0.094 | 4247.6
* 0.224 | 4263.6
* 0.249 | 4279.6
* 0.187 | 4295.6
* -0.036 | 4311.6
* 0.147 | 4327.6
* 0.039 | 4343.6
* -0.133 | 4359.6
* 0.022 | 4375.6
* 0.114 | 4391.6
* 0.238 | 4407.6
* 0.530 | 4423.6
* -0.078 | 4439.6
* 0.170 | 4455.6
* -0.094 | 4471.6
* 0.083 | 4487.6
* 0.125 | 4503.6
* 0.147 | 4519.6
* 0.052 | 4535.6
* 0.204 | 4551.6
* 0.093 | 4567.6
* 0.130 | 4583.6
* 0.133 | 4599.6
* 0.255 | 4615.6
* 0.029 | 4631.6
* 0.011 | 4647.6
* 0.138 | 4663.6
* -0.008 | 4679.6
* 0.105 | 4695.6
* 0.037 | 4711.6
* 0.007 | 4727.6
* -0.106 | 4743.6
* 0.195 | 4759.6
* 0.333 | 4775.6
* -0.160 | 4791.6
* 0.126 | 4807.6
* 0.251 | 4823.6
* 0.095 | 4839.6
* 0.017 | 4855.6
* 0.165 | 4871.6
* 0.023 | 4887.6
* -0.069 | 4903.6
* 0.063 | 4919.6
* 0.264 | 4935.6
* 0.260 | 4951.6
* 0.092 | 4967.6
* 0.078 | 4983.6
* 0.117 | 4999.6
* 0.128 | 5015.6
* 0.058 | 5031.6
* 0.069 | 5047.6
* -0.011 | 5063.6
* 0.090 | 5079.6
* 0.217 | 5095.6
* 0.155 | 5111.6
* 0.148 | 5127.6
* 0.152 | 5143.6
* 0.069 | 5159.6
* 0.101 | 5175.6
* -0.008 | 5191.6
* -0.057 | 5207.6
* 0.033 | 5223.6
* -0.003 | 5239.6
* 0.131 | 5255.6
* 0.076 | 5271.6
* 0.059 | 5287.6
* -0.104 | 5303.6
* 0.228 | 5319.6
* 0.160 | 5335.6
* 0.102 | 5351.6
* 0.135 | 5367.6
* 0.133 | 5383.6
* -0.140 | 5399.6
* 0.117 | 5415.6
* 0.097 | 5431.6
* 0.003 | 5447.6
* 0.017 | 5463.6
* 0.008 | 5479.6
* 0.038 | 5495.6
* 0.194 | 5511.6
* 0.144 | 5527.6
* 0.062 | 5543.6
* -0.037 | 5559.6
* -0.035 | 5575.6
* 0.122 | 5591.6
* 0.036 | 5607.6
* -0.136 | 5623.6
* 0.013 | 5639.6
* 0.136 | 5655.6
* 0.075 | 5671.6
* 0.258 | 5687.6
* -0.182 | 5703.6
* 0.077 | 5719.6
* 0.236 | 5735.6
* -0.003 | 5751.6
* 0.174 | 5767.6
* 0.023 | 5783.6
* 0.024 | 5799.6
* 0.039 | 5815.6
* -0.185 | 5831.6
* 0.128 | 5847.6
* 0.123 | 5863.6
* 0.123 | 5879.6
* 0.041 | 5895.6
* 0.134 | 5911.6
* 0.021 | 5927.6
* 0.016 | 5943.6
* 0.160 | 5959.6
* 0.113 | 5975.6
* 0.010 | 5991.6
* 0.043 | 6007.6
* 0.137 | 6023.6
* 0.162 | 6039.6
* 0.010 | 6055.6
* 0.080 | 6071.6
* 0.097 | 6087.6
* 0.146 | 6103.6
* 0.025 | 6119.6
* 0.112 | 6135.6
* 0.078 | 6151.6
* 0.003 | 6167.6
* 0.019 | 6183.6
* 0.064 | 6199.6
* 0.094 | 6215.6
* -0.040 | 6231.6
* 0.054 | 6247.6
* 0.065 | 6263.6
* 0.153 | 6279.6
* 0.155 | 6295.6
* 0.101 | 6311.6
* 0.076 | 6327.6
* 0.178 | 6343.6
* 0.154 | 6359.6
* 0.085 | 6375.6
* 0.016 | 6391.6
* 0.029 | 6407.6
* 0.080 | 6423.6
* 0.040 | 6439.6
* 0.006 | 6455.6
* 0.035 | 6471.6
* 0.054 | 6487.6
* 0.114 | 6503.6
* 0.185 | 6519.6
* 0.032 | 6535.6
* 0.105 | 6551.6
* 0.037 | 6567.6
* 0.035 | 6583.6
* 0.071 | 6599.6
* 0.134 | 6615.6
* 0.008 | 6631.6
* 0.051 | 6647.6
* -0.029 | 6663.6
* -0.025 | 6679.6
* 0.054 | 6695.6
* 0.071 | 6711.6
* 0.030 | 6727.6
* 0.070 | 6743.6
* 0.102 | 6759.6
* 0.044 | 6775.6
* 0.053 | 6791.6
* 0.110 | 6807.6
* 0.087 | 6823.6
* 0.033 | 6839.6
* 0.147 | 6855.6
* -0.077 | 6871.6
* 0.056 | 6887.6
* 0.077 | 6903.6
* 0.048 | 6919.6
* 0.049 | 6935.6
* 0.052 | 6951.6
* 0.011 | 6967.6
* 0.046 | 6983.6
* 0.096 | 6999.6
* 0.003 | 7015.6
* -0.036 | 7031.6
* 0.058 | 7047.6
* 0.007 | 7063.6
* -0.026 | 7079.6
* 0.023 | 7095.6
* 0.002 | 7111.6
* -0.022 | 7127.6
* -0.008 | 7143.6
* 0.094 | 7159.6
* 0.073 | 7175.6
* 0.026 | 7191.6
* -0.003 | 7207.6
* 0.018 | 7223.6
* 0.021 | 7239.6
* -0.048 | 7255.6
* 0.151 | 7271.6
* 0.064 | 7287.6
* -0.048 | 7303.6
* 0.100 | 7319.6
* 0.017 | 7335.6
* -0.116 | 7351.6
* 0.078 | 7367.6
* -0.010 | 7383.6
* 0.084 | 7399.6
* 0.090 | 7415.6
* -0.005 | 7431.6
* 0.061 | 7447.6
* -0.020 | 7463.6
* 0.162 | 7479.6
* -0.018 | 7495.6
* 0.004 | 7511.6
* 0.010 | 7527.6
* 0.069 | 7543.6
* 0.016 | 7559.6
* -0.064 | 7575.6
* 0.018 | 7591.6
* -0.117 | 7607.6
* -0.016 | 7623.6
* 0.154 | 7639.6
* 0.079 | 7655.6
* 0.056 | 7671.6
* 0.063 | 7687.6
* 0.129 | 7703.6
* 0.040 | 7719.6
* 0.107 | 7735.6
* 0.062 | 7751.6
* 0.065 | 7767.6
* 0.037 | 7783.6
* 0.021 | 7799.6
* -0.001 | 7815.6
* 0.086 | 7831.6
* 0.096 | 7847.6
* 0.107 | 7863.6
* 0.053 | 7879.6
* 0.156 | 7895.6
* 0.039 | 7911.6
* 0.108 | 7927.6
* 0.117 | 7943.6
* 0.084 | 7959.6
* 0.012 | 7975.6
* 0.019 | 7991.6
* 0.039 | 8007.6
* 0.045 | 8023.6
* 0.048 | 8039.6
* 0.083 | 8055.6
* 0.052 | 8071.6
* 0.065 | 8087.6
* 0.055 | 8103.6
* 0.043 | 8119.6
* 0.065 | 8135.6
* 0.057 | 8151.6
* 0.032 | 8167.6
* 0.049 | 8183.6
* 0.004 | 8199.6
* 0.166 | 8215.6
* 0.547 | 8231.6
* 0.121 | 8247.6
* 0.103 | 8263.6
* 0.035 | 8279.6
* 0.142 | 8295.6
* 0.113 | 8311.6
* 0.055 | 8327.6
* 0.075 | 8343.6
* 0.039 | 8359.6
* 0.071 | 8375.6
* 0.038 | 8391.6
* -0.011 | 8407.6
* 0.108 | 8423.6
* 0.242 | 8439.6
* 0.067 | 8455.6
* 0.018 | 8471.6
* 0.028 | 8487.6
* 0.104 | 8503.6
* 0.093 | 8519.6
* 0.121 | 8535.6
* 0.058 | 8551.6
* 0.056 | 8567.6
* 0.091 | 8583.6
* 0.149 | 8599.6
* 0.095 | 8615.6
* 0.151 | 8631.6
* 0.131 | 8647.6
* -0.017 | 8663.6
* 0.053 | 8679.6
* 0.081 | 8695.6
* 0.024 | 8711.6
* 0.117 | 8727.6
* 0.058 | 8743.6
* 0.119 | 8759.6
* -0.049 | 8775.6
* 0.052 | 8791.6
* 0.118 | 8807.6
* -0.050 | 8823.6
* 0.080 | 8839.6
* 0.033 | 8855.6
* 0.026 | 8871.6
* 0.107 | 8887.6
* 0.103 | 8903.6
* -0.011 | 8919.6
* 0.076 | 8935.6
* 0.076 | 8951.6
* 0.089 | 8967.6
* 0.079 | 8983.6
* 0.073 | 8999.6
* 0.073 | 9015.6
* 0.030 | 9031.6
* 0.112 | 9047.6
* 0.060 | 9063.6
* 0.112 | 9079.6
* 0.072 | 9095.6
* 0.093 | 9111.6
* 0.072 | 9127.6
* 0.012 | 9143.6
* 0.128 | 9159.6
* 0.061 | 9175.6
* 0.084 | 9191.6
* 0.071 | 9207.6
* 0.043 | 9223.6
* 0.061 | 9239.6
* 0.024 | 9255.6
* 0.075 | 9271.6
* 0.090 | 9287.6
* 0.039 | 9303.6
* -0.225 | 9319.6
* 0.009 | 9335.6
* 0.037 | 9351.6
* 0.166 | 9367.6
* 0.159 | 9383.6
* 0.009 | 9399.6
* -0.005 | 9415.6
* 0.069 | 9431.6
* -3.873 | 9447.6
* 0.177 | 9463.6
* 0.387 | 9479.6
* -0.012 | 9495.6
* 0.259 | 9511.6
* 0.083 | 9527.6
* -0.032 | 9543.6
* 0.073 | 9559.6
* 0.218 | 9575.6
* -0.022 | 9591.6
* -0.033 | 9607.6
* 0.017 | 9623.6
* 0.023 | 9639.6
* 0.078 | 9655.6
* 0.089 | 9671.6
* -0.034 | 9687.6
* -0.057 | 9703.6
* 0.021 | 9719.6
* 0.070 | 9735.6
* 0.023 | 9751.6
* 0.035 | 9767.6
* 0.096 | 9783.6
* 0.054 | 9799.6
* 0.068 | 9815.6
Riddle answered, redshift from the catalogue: 1.206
